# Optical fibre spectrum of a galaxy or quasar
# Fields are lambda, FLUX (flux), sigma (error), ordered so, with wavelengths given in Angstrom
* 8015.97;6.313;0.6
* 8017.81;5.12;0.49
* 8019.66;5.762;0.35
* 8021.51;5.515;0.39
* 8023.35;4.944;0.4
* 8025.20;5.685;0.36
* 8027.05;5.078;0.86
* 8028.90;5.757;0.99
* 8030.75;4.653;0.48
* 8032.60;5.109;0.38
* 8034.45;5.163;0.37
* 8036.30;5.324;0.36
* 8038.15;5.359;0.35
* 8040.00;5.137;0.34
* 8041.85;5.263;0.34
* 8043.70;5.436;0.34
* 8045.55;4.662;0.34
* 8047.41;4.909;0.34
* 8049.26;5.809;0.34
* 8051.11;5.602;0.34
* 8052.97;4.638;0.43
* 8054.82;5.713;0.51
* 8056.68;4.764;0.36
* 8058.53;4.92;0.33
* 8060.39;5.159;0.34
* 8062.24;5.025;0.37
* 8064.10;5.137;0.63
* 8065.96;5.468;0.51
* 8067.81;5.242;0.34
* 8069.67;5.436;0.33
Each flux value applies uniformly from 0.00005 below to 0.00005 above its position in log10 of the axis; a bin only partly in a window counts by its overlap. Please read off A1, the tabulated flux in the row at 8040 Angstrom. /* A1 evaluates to 5.137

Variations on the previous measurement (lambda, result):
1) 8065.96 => 5.468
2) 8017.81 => 5.12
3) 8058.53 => 4.92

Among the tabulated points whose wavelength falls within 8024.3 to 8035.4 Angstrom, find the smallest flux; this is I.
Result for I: 4.653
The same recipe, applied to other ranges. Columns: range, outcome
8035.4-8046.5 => 4.662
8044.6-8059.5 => 4.638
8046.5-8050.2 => 4.909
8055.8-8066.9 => 4.764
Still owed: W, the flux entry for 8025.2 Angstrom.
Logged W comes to 5.685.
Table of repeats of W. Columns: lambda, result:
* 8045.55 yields 4.662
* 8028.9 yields 5.757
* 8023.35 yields 4.944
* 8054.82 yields 5.713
